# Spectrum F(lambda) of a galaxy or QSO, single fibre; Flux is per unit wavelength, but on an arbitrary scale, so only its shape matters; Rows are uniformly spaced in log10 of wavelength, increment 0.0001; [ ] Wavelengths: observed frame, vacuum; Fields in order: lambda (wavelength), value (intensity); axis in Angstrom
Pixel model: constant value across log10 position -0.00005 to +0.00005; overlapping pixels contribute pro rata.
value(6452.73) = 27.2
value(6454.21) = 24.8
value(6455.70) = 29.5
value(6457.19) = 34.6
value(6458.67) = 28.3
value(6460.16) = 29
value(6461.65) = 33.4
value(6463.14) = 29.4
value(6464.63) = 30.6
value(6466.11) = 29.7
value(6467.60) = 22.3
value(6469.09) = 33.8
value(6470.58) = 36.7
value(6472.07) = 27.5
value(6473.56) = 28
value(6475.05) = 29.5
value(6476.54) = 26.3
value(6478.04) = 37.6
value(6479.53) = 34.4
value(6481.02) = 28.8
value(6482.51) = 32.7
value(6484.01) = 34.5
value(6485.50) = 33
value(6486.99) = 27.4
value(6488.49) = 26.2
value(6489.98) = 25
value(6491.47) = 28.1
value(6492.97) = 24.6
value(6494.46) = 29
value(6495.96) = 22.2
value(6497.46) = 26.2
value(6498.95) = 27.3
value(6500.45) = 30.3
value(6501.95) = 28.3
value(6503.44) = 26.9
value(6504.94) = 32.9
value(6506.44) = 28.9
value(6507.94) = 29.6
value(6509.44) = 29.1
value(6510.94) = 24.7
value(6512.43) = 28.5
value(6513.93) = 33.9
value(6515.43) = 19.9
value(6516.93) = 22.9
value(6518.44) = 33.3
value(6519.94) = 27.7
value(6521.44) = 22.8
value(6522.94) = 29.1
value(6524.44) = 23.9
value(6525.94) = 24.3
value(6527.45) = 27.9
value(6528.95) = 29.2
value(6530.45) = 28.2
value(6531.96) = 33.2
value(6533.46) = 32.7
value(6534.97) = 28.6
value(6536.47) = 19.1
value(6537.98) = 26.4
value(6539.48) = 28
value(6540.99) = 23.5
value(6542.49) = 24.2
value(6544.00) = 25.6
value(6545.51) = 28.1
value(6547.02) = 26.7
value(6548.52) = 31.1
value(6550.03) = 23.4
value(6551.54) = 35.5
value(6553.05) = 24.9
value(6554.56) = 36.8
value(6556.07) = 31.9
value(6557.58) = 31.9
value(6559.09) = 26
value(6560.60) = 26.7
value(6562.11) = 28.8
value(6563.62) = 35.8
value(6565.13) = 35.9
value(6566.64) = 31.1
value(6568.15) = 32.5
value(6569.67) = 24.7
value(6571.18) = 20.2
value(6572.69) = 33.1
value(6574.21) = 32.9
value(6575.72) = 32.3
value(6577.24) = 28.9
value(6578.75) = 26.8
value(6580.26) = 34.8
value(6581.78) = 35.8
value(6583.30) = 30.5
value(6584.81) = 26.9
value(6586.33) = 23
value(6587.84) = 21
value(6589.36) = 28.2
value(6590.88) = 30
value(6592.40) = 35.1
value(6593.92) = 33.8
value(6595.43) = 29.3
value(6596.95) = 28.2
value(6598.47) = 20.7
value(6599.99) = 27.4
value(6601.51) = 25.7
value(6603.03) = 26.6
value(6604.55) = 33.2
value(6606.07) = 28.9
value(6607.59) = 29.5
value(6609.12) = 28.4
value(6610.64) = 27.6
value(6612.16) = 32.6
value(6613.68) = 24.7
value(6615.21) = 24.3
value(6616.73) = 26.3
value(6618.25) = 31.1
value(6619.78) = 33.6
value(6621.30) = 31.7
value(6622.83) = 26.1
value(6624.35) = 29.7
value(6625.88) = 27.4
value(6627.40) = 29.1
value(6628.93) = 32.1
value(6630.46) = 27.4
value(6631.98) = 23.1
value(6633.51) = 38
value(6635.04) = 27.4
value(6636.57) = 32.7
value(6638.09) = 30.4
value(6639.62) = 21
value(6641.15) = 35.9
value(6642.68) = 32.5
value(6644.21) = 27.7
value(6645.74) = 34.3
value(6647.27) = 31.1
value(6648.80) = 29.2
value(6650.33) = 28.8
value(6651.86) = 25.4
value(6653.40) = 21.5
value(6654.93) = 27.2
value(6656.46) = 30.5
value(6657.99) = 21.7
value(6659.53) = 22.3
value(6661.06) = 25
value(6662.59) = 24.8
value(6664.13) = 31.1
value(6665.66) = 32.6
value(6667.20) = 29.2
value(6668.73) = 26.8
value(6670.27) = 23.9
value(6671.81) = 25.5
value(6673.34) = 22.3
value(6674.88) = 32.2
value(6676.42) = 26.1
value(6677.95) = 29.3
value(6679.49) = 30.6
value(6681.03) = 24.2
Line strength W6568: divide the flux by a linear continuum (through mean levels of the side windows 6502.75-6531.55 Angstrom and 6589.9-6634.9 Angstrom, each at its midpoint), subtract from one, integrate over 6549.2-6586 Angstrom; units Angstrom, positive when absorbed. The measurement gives -2.5 Angstrom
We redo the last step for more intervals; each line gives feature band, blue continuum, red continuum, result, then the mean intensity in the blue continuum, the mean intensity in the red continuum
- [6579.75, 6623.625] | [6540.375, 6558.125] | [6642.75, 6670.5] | -1.0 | 28.6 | 27.6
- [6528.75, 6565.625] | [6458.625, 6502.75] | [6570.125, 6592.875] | 0.5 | 29.3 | 29.2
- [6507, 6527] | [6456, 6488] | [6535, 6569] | 1.8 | 30.8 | 28.8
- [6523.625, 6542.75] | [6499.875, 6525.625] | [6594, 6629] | 0.7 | 27.7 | 28.5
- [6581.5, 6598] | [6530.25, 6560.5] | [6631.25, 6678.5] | -0.4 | 28.3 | 28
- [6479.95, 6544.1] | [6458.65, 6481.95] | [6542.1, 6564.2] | 4.5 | 30.4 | 29.2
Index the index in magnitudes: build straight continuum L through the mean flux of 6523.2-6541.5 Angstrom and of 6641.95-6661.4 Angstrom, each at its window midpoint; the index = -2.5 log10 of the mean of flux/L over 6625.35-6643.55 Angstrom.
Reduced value -0.09 mag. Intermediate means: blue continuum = 27.2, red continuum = 27.5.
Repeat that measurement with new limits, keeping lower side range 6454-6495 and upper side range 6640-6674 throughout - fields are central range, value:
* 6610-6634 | -0.034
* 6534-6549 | 0.115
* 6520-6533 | 0.067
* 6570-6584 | -0.066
